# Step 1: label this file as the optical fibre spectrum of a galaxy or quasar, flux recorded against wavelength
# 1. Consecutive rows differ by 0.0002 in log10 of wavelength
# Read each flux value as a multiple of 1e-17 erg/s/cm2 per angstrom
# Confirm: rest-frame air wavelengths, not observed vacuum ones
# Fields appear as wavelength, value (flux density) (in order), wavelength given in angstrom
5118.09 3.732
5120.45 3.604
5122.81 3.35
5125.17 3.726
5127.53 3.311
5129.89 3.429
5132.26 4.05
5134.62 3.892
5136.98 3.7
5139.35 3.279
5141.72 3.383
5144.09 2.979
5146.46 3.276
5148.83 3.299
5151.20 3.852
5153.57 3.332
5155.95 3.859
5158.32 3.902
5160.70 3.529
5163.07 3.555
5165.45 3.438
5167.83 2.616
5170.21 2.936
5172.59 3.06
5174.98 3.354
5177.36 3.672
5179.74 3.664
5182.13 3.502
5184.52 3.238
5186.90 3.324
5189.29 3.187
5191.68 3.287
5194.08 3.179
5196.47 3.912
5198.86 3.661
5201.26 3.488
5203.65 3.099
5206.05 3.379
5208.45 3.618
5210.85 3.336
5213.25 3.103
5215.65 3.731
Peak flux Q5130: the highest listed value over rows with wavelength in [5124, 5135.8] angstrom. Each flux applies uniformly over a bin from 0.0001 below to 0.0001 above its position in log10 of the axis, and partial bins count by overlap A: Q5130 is 4.05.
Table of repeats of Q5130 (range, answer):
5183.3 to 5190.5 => 3.324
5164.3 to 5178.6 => 3.672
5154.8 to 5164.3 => 3.902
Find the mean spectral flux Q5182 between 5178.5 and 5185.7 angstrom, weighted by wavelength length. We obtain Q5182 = 3.47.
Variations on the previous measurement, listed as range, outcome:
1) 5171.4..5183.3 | 3.45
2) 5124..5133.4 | 3.63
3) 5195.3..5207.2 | 3.51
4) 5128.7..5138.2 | 3.77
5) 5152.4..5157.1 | 3.59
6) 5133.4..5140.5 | 3.63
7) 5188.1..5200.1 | 3.44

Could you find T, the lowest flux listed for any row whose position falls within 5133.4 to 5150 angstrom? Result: 2.979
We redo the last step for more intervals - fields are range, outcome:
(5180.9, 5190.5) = 3.187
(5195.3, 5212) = 3.099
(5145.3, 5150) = 3.276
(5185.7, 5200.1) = 3.179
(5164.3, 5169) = 2.616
